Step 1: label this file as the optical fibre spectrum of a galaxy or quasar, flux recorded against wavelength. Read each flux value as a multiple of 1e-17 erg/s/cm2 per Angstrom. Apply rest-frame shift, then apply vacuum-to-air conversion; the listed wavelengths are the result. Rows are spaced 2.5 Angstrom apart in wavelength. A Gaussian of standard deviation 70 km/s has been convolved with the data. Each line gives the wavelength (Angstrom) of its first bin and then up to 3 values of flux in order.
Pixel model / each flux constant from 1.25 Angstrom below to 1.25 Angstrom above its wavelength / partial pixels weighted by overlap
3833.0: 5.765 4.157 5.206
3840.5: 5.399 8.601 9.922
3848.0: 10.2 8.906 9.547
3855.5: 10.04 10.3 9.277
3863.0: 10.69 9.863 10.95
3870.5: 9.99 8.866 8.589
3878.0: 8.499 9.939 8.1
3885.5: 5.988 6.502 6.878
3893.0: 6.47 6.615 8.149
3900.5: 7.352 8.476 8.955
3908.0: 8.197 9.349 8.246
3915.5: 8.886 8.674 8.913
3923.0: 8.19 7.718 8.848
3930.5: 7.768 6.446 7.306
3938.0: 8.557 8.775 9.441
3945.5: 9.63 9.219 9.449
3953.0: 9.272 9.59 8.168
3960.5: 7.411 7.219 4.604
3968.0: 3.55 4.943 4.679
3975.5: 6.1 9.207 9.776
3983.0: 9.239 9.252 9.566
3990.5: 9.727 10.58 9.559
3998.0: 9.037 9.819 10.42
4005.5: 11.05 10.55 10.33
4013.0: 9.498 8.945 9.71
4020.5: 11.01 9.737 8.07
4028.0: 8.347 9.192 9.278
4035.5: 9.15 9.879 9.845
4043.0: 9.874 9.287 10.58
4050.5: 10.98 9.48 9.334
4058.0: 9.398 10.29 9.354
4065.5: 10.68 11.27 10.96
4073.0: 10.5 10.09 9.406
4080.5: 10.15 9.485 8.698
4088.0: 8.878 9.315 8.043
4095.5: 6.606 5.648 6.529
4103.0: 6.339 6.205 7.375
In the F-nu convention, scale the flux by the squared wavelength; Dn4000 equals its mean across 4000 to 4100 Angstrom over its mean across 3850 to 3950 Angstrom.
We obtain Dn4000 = 1.2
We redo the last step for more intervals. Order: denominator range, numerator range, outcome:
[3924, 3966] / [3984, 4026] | 1.23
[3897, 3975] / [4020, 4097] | 1.28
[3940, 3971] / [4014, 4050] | 1.26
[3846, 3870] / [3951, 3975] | 0.71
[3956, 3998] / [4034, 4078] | 1.34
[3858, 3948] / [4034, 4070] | 1.27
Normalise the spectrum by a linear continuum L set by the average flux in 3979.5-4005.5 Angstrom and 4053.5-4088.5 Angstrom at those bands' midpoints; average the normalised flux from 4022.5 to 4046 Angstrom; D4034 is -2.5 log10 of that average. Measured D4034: 0.07 mag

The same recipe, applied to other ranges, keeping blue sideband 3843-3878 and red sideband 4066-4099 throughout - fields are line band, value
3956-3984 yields 0.348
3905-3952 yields 0.119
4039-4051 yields -0.085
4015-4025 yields -0.049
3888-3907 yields 0.270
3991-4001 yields -0.038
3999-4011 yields -0.113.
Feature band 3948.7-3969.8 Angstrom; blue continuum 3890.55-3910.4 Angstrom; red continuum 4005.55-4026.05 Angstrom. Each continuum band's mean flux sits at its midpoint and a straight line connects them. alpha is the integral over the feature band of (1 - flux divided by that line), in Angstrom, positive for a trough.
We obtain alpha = 3.41 Angstrom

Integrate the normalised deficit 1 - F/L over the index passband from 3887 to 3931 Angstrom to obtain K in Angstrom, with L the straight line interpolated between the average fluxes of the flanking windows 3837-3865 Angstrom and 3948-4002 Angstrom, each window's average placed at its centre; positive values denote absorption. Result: 2.91 Angstrom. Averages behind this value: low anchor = 8.98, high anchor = 8.17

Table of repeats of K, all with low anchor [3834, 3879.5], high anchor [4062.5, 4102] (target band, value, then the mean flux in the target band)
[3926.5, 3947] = 1.3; 8.35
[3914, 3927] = 0.6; 8.48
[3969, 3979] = 3.2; 6.09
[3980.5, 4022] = -4.2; 9.89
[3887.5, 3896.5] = 2.3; 6.63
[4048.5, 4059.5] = -1.0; 9.86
